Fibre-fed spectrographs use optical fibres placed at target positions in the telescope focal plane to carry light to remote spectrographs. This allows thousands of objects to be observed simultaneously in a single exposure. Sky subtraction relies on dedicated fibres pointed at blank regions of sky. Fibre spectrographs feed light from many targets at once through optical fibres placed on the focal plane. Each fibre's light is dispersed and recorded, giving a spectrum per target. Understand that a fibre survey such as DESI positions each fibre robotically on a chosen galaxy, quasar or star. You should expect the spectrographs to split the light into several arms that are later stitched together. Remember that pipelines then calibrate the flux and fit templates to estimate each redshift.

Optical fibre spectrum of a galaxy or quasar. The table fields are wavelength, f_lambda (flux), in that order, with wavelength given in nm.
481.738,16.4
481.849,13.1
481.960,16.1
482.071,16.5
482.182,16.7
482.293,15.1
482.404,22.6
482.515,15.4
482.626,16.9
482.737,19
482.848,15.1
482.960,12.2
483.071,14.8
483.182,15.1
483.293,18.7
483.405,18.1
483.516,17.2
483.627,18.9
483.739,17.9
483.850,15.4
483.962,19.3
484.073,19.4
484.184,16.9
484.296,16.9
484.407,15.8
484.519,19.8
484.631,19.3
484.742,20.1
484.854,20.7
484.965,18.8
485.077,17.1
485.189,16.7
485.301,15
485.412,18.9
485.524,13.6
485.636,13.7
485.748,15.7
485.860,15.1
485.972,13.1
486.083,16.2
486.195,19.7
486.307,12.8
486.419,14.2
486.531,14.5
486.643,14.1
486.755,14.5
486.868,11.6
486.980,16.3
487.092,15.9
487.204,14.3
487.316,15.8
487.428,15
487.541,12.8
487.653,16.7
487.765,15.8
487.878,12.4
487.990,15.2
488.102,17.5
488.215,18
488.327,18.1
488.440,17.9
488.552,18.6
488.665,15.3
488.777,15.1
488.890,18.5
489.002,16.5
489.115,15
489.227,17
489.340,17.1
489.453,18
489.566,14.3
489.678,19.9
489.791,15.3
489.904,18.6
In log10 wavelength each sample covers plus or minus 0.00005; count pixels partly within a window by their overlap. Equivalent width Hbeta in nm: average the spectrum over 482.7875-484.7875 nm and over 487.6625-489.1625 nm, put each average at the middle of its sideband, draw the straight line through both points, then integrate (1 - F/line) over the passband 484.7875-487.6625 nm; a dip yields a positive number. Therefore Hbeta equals 0.23 nm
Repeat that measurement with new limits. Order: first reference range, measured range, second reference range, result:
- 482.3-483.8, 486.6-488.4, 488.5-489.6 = 0.15 nm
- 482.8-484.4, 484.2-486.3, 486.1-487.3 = -0.15 nm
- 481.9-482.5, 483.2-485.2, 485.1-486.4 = -0.23 nm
